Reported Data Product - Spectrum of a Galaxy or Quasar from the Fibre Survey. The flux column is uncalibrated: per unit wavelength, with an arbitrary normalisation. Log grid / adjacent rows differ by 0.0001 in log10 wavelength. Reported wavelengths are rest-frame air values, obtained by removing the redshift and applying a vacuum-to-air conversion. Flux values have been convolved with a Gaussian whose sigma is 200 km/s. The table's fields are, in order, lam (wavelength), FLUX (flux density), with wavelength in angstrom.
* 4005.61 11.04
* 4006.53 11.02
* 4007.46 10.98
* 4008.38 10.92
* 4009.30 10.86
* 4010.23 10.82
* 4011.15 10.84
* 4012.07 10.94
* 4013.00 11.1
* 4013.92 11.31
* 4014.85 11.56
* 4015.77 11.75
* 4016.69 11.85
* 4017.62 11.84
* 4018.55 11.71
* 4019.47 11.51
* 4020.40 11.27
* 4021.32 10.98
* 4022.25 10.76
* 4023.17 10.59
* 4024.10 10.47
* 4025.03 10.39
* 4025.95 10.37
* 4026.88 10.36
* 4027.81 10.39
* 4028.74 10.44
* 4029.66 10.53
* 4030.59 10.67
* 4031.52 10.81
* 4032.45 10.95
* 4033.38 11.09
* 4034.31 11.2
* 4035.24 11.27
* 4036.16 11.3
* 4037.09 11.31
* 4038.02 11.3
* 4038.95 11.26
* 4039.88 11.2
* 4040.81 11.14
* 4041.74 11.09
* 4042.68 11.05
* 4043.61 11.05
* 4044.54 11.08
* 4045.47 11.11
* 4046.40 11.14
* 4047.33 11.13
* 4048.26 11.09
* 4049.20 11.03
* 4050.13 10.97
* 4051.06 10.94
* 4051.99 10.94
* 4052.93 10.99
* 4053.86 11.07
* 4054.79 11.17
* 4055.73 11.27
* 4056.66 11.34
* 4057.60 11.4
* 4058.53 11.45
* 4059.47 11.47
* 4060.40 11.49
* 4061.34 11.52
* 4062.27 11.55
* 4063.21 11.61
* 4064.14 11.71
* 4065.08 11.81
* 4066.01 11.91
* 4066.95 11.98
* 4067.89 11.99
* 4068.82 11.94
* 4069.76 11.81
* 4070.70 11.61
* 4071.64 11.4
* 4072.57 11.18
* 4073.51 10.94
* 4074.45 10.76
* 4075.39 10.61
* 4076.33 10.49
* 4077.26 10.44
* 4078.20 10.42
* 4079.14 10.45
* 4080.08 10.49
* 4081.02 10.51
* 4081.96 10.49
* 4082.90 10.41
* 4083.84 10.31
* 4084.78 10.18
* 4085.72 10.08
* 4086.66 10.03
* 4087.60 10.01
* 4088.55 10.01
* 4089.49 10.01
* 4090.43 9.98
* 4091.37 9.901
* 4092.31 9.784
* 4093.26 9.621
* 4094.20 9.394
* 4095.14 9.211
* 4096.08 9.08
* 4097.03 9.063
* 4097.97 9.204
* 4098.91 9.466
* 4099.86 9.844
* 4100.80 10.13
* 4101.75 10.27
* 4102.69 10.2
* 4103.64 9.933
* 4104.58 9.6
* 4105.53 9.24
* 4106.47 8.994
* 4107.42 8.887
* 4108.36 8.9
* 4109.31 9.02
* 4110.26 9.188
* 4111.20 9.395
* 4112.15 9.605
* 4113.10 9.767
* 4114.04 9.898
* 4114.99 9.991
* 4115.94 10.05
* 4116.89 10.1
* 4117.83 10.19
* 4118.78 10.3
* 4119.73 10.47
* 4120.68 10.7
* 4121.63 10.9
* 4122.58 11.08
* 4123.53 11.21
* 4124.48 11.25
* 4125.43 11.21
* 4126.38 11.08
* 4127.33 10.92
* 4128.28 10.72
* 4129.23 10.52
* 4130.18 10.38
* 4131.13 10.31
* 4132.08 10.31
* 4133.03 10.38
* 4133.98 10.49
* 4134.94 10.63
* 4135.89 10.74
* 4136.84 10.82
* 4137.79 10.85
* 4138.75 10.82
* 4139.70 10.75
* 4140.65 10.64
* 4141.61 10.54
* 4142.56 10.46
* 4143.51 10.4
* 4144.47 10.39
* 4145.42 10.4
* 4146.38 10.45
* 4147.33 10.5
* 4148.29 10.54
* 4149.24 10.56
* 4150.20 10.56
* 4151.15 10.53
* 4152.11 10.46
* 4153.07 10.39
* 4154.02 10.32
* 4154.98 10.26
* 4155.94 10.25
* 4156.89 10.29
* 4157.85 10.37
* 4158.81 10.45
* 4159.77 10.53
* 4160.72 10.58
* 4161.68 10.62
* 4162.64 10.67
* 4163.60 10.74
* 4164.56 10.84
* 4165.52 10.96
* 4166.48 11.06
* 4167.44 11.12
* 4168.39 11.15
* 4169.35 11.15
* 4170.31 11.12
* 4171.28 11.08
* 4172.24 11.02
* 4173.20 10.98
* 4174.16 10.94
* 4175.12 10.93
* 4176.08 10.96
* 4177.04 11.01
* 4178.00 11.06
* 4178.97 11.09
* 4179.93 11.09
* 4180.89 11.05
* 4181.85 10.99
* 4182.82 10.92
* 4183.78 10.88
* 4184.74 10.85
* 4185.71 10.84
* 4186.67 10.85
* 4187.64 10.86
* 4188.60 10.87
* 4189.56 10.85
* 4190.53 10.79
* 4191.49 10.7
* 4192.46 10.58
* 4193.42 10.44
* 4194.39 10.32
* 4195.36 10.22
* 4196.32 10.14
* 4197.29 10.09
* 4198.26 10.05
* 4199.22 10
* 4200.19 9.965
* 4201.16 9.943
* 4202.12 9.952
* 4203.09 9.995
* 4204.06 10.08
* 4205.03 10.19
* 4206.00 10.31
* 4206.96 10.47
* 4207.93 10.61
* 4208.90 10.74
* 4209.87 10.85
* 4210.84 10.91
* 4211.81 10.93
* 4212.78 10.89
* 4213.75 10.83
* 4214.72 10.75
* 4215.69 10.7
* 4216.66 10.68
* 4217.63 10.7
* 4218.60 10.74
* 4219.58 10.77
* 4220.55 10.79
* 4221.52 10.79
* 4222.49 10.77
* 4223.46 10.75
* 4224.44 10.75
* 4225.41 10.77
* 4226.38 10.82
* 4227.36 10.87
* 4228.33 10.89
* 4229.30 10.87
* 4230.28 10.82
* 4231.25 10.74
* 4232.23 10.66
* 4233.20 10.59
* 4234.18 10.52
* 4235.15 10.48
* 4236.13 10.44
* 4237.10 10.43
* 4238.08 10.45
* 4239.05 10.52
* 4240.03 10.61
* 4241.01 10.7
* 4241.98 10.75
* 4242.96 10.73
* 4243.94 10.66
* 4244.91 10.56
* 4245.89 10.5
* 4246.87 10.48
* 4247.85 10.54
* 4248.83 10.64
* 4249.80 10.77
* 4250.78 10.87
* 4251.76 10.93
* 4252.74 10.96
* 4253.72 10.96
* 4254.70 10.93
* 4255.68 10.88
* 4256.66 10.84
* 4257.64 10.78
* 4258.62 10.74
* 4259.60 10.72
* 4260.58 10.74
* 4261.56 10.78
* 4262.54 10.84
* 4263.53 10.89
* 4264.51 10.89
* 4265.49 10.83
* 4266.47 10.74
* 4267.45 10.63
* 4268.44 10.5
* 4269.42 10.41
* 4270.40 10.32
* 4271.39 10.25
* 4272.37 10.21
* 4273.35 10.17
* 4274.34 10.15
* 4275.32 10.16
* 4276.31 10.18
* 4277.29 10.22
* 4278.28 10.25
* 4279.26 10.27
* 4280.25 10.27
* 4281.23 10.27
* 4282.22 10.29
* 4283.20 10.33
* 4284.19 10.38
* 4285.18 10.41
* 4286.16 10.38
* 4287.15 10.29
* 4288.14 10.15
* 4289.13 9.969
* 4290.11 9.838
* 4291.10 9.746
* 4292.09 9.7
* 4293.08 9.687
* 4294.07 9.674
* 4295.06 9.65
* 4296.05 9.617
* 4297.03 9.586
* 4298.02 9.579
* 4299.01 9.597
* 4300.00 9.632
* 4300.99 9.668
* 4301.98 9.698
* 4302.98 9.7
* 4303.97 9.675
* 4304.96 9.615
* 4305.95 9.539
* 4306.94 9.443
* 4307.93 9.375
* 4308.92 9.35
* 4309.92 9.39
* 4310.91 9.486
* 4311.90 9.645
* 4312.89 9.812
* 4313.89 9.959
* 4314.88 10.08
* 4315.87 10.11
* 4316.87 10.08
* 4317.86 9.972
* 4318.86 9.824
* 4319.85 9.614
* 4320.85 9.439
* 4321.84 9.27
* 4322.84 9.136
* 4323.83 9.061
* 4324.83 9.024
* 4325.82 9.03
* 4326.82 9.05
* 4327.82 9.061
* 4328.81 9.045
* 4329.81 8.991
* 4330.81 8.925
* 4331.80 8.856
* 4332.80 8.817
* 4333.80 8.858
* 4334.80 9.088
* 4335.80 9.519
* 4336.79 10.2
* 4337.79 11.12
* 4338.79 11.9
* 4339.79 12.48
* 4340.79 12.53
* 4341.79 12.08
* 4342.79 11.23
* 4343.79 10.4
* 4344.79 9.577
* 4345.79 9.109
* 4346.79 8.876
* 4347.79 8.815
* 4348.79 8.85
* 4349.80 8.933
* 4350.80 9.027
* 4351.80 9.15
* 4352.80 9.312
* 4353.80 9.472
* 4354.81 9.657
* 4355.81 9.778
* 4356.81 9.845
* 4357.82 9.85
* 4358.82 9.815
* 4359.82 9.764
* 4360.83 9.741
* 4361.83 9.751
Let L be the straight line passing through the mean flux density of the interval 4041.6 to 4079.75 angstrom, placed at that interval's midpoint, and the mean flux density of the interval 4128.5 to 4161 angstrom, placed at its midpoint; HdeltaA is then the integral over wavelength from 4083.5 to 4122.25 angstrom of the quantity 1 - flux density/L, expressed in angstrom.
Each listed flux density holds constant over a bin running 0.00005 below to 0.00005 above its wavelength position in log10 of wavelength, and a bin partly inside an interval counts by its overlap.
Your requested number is 3.8 angstrom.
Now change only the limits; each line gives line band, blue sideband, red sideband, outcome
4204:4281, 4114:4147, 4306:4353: -4.26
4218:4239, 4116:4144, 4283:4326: -1.20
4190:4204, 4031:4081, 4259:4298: 0.50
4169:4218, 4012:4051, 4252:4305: -0.63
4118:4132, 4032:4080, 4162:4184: 0.41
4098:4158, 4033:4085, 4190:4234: 3.32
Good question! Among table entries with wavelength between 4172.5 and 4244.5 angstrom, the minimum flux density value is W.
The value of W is 9.943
